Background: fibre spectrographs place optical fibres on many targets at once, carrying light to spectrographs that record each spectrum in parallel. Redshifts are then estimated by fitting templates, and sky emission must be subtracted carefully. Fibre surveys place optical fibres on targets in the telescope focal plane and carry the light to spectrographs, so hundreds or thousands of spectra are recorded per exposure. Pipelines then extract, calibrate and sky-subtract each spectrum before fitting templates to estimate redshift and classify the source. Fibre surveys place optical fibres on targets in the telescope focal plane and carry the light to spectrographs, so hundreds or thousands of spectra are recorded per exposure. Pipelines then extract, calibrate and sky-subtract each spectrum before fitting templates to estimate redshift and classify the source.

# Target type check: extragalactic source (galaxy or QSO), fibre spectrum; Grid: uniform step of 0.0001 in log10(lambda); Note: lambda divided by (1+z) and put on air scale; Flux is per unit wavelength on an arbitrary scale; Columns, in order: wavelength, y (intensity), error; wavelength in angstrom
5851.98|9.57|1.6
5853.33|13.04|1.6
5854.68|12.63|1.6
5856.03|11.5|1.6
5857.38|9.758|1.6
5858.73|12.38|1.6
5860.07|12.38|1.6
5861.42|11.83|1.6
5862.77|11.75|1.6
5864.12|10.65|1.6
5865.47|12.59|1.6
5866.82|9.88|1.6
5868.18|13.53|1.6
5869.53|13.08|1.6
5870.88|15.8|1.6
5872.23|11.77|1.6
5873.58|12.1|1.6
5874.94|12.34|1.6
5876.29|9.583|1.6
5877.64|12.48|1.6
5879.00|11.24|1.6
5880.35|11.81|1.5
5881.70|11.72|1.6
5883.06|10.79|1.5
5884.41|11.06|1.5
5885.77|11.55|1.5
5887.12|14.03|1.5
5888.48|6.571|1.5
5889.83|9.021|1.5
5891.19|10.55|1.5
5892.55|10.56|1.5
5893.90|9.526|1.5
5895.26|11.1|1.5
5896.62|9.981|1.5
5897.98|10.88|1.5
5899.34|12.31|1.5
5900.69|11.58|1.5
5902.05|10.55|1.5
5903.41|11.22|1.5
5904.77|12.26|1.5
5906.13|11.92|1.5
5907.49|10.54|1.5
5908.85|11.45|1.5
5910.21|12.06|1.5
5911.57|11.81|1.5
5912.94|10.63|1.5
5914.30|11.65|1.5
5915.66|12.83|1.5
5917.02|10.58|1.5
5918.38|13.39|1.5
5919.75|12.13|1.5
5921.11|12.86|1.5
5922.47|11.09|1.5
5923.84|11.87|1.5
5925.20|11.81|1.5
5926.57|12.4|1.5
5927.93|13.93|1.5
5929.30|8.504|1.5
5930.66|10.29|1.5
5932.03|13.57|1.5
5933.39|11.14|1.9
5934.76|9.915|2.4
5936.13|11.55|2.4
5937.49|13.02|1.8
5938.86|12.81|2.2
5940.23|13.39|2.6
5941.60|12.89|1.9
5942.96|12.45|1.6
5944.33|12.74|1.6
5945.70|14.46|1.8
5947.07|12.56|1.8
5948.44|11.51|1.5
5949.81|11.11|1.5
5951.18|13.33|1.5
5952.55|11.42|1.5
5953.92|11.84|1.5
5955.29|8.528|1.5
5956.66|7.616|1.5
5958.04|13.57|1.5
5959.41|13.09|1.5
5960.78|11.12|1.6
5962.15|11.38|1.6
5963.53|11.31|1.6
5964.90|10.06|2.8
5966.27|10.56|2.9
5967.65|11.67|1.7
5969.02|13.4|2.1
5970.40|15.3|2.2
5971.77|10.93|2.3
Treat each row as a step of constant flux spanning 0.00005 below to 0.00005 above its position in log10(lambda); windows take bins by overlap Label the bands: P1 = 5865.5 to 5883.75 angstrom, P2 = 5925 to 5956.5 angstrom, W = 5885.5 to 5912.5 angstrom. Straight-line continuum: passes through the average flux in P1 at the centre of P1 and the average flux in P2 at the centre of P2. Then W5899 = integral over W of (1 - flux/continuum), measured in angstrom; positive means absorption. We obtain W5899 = 2.3 angstrom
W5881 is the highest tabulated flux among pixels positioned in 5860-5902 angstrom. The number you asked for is 15.8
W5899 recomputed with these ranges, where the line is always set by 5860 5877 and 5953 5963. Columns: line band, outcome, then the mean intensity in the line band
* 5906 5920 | -0.2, 11.7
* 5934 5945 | -1.1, 12.3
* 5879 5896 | 1.7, 10.7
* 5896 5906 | 0.3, 11.3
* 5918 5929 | -0.8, 12.3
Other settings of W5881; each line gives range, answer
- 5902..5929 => 13.93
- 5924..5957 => 14.46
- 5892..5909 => 12.31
